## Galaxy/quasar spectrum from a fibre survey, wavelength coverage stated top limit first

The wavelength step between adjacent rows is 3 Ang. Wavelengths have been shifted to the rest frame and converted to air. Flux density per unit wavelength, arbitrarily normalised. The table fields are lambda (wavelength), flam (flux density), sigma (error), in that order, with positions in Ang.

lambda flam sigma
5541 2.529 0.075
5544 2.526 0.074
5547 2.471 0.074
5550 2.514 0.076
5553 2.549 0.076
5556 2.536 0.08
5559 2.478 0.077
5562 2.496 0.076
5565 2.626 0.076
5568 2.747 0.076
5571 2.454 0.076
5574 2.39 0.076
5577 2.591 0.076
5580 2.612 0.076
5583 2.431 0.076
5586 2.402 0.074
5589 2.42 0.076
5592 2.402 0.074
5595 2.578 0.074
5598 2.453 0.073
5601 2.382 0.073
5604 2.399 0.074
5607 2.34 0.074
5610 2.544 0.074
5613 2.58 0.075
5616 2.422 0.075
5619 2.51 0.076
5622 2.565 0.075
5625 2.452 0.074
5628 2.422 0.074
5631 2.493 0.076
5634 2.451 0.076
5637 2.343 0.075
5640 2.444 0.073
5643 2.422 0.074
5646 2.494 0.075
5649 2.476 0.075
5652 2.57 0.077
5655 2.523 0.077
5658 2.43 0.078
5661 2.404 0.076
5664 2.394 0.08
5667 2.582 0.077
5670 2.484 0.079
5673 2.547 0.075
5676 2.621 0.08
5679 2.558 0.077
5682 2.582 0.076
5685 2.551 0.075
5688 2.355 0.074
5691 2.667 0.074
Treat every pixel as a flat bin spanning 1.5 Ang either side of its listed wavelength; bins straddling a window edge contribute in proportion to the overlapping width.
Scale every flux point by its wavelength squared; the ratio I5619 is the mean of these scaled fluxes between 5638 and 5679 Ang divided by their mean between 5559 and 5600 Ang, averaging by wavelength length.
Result 1.02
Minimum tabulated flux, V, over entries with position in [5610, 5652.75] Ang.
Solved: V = 2.343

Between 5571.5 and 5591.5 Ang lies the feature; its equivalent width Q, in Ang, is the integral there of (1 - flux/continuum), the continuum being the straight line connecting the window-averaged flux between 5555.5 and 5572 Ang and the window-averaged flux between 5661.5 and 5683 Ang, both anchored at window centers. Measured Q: 0.67 Ang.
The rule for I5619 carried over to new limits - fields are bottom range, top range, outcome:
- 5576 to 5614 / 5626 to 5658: 1.01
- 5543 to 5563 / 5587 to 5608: 0.98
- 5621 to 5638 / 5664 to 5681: 1.05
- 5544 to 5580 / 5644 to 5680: 1.02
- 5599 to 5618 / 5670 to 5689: 1.06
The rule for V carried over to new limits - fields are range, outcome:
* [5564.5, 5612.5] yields 2.34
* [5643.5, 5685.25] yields 2.394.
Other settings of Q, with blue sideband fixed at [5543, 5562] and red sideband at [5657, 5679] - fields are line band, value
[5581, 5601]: 0.48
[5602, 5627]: 0.32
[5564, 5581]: -0.39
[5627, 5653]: 0.49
